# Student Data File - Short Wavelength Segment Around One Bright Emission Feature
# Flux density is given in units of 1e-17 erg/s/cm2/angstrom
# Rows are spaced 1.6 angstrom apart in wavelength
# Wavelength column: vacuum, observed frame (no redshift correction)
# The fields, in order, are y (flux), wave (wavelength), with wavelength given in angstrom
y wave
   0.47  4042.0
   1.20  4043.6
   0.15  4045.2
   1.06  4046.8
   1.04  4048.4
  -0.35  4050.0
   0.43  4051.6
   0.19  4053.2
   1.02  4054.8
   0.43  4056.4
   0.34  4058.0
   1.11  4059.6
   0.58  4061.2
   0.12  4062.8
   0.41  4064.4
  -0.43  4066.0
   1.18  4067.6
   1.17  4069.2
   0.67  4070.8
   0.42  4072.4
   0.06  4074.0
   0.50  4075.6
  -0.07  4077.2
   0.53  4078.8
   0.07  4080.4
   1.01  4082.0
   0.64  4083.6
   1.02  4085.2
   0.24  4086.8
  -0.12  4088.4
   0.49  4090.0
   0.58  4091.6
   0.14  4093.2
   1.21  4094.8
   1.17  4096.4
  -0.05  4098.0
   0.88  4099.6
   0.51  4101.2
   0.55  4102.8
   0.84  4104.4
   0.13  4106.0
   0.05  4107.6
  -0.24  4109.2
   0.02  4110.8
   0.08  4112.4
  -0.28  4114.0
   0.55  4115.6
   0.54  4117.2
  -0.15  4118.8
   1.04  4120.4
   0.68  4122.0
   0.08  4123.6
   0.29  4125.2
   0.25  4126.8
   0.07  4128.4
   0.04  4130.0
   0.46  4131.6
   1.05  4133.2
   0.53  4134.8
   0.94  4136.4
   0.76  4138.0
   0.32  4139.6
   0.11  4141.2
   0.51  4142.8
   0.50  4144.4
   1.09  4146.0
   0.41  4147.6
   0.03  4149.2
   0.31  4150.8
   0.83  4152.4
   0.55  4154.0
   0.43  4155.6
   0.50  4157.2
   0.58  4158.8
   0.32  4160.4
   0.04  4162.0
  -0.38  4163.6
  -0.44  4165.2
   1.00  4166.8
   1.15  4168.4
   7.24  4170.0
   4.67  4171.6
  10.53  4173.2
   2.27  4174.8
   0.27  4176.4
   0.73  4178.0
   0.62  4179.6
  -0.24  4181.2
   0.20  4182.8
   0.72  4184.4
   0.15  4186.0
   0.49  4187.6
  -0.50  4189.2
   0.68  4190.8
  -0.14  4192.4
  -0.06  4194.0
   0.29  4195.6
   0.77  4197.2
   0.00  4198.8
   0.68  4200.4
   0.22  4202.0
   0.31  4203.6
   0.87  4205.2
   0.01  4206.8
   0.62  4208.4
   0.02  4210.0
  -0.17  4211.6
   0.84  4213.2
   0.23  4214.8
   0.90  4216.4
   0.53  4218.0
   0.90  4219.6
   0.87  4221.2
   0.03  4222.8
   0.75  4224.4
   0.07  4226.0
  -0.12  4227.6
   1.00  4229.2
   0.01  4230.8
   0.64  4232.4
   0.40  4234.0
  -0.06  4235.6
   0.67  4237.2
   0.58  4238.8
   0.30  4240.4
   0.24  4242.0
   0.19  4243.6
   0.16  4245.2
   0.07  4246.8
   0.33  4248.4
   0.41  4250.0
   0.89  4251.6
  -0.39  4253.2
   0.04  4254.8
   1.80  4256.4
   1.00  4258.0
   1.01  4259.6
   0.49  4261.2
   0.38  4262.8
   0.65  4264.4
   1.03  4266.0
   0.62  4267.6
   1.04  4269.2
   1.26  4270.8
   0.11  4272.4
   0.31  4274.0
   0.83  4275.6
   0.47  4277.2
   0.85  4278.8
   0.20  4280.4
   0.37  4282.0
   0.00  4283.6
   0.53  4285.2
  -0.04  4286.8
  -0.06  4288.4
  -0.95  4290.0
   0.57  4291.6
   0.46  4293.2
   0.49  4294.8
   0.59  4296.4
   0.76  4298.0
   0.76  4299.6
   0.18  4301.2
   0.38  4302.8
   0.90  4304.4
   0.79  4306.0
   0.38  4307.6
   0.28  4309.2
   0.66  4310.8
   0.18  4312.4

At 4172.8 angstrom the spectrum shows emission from [O II]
